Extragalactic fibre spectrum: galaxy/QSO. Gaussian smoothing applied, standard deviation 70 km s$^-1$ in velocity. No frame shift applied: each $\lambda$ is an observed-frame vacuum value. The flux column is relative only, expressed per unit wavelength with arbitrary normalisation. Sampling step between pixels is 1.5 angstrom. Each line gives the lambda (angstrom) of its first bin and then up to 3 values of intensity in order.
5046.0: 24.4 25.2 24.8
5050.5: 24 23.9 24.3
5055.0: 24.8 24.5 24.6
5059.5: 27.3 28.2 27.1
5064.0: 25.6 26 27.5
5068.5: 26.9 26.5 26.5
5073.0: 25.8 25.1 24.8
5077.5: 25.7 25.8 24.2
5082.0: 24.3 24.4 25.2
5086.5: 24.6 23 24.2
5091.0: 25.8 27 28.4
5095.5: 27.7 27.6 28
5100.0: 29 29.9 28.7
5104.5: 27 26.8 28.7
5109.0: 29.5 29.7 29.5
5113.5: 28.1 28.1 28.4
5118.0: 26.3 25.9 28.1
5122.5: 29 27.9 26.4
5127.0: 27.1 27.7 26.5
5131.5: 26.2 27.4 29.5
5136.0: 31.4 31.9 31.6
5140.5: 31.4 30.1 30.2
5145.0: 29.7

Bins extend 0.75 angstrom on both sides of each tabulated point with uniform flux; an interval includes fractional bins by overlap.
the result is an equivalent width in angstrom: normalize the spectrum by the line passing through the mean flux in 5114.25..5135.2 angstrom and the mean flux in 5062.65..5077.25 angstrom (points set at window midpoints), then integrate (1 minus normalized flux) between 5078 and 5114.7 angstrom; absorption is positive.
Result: -0.3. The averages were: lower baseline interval 26.1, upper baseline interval 27.5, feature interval 27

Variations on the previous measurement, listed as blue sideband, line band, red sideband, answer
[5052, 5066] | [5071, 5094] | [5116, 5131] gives 1.0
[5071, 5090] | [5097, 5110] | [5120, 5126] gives -1.0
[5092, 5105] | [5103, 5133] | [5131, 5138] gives 1.1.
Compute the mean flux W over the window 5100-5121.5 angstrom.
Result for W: 28.2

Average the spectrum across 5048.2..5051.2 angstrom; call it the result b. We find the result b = 24.4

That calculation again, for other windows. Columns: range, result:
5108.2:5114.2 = 29.2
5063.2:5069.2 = 26.5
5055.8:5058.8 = 24.6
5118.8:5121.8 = 27.1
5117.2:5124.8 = 27.4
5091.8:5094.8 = 27.7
